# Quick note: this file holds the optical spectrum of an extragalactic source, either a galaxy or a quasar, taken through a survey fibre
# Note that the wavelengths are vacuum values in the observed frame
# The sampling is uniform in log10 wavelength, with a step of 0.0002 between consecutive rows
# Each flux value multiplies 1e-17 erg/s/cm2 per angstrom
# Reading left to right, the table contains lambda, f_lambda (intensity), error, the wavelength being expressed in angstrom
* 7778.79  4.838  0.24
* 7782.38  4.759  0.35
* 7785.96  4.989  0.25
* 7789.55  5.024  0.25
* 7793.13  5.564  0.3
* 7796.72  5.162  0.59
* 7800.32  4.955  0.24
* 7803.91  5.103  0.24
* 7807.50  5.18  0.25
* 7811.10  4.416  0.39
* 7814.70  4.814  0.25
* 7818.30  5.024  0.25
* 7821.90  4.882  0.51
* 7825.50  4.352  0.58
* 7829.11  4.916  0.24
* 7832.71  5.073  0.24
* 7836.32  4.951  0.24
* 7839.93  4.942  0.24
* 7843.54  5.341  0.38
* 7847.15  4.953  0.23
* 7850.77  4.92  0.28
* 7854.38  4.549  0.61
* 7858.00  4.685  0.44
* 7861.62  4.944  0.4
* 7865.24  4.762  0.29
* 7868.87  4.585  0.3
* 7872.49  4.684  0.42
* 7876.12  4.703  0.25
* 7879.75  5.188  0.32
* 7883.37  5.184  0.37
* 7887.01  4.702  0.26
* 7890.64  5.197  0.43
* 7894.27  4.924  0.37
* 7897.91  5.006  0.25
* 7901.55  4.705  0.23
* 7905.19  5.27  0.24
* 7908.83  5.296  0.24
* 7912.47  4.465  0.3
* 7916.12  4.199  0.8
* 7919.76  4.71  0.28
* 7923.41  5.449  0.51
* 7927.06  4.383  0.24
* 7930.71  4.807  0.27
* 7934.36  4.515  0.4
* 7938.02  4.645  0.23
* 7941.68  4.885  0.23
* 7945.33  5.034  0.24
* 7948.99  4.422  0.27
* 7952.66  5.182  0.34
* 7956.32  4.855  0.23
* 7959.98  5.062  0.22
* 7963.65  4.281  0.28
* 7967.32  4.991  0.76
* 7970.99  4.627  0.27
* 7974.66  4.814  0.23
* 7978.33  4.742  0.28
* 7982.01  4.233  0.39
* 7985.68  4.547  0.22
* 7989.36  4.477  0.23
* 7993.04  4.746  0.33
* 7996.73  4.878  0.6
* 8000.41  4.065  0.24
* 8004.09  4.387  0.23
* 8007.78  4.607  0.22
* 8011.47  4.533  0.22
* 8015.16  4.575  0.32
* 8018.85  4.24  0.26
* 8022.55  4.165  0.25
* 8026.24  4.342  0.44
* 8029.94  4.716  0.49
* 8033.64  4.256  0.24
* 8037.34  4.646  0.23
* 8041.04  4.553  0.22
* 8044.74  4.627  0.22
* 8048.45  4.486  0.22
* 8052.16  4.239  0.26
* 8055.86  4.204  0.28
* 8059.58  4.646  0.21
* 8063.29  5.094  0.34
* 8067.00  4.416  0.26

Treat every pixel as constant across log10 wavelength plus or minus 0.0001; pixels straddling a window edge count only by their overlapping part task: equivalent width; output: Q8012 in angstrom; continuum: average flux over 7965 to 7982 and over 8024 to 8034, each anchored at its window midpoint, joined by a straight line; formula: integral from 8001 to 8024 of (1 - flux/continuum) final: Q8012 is 0.7 angstrom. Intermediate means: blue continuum 4.72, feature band 4.4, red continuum 4.45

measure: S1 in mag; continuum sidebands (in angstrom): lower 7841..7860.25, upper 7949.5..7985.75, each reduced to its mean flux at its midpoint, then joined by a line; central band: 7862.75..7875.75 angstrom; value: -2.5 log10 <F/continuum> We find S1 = 0.04 mag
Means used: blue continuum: 4.89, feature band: 4.69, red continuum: 4.73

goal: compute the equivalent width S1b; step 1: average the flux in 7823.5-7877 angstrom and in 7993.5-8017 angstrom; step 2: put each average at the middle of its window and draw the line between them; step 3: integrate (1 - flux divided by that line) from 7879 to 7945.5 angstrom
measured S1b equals -2.2 angstrom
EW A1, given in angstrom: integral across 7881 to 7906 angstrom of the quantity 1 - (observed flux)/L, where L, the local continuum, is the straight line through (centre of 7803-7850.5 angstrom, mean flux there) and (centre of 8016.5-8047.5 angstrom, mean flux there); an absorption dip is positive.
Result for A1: -1.2 angstrom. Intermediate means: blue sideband 4.92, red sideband 4.45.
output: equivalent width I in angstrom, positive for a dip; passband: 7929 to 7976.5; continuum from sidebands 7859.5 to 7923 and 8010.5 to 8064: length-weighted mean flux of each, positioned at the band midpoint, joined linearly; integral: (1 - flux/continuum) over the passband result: -0.8 angstrom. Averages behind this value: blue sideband 4.87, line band 4.78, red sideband 4.47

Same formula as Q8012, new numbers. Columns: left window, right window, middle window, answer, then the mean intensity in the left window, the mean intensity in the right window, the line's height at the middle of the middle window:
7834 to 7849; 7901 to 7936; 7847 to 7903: 0.9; 5.05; 4.78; 4.93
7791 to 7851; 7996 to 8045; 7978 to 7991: 0.2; 4.98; 4.46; 4.55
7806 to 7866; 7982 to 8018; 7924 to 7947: -0.5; 4.87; 4.51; 4.65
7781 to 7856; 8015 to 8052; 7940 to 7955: -0.8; 4.95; 4.44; 4.65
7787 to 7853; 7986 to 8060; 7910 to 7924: 0.2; 4.97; 4.47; 4.73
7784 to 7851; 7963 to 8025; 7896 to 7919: -0.3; 4.98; 4.53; 4.75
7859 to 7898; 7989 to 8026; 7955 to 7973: -0.6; 4.89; 4.46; 4.61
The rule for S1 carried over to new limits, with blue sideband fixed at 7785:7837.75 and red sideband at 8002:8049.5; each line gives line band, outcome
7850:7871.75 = 0.03 mag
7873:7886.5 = -0.03 mag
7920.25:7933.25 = -0.03 mag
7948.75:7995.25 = -0.03 mag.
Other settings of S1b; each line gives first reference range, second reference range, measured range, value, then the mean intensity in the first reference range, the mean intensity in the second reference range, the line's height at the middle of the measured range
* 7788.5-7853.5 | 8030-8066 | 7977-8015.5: 0.9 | 4.97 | 4.54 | 4.63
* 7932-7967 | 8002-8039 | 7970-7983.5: 0.1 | 4.77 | 4.44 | 4.65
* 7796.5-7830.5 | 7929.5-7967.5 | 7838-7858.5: -0.3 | 4.87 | 4.78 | 4.84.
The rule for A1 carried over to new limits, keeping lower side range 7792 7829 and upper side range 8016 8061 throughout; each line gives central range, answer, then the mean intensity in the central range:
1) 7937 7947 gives -0.49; 4.87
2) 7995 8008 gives 0.13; 4.47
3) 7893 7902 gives -0.31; 4.9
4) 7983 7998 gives -0.32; 4.63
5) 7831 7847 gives -0.64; 5.06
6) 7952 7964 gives -0.72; 4.88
